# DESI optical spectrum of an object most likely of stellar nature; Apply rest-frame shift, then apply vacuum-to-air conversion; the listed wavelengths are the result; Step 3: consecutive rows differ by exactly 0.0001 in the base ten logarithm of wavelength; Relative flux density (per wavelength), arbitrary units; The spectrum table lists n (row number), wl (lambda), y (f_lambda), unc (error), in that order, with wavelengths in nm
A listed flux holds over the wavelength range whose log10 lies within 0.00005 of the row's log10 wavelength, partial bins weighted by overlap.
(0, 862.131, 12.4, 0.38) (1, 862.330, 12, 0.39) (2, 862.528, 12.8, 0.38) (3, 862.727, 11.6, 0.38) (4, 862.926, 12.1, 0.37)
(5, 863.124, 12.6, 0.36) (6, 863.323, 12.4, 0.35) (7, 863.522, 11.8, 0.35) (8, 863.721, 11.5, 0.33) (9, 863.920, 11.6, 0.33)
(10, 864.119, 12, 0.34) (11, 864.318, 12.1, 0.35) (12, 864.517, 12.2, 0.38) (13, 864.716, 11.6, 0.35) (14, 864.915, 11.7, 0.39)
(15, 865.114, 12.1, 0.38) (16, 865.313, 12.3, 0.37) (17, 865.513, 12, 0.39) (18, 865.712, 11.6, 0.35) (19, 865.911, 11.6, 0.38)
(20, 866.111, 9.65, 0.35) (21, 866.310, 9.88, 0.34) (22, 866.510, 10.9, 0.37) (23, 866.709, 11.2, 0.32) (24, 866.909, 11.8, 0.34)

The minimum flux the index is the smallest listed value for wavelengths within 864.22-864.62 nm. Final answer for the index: 12.1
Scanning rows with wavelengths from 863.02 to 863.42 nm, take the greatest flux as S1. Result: 12.6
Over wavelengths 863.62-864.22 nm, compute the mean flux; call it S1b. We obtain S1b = 11.7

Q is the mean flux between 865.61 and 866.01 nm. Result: 11.6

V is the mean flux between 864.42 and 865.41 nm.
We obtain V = 12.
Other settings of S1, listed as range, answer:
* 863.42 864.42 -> 12.1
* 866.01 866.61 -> 10.9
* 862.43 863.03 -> 12.8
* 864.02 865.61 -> 12.3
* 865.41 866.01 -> 12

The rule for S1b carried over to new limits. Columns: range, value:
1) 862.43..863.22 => 12.3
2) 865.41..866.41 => 10.9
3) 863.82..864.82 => 11.9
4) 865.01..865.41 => 12.2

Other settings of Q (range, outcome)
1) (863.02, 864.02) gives 12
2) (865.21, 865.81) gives 12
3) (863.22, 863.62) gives 12.1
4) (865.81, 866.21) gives 10.6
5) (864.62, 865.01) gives 11.7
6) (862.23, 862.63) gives 12.4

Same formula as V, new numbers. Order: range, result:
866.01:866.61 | 10.1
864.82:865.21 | 11.9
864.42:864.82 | 11.9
